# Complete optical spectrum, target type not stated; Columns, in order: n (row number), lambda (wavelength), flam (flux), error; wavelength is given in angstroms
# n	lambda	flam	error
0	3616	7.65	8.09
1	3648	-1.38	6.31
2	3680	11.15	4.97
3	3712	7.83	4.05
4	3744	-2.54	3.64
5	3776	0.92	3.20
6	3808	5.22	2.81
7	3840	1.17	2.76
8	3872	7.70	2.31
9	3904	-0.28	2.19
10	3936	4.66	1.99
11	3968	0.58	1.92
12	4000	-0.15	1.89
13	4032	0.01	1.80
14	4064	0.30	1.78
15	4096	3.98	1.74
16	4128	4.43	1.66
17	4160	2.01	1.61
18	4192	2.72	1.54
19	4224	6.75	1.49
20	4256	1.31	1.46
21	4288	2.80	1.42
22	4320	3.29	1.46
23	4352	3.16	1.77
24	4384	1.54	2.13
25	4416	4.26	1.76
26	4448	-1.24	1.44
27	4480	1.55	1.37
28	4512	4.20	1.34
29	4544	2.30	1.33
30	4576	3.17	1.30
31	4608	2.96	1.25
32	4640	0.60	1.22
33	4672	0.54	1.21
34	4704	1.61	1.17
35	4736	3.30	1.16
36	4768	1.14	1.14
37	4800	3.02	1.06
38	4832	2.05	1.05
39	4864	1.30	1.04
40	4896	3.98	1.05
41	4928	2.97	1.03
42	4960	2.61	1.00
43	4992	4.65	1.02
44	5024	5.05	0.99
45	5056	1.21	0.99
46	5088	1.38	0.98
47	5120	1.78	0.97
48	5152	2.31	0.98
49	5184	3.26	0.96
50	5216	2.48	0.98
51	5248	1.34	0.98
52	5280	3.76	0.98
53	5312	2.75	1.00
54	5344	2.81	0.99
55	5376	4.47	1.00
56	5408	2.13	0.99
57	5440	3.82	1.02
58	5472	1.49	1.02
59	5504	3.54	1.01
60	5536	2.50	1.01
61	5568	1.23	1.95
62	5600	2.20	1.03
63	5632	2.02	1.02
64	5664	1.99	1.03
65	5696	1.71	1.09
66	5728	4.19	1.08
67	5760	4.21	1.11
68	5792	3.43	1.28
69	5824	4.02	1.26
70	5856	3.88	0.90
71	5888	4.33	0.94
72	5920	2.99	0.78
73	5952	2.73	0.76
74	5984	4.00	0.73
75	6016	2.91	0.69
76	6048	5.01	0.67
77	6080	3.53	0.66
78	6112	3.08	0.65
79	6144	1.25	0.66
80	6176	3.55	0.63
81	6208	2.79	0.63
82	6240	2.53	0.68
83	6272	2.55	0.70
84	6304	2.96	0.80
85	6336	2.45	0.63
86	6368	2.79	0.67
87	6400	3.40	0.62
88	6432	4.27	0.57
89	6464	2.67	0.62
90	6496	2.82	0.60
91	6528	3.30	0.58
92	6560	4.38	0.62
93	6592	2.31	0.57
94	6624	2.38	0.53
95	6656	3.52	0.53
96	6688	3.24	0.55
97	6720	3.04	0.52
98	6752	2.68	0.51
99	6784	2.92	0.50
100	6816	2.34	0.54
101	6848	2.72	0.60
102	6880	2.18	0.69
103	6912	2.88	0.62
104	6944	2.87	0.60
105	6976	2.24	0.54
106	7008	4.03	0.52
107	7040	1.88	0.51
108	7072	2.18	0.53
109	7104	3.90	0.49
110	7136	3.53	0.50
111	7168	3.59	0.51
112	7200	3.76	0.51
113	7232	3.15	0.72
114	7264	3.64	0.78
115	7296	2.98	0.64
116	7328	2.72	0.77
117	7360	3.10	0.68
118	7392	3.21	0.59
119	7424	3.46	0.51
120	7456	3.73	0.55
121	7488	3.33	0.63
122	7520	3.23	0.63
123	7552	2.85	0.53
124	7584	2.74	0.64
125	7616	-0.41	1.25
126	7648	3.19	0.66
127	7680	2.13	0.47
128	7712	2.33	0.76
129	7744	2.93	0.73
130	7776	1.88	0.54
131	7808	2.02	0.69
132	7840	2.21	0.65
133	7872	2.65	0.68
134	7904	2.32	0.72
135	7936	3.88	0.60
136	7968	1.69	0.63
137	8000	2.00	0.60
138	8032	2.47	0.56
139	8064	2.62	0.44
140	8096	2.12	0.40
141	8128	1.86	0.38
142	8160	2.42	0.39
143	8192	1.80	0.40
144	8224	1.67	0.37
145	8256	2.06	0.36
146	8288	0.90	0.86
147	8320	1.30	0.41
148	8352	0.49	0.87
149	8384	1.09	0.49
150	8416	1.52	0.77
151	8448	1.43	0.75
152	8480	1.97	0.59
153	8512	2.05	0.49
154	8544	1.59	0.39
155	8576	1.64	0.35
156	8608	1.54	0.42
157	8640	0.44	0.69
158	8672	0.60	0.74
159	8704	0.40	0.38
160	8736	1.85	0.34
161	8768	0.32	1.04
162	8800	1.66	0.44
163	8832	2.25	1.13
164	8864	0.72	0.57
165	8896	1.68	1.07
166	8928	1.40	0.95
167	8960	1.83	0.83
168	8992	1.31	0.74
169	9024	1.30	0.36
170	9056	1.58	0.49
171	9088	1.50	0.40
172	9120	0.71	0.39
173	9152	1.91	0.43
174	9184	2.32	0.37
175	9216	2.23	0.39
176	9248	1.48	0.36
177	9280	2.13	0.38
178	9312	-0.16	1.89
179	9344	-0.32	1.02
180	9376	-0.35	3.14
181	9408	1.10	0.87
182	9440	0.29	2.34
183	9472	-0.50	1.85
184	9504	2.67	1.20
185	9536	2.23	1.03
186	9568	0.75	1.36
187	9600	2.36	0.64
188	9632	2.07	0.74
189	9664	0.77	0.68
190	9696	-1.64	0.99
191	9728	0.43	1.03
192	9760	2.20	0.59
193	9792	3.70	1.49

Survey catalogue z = 0.207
